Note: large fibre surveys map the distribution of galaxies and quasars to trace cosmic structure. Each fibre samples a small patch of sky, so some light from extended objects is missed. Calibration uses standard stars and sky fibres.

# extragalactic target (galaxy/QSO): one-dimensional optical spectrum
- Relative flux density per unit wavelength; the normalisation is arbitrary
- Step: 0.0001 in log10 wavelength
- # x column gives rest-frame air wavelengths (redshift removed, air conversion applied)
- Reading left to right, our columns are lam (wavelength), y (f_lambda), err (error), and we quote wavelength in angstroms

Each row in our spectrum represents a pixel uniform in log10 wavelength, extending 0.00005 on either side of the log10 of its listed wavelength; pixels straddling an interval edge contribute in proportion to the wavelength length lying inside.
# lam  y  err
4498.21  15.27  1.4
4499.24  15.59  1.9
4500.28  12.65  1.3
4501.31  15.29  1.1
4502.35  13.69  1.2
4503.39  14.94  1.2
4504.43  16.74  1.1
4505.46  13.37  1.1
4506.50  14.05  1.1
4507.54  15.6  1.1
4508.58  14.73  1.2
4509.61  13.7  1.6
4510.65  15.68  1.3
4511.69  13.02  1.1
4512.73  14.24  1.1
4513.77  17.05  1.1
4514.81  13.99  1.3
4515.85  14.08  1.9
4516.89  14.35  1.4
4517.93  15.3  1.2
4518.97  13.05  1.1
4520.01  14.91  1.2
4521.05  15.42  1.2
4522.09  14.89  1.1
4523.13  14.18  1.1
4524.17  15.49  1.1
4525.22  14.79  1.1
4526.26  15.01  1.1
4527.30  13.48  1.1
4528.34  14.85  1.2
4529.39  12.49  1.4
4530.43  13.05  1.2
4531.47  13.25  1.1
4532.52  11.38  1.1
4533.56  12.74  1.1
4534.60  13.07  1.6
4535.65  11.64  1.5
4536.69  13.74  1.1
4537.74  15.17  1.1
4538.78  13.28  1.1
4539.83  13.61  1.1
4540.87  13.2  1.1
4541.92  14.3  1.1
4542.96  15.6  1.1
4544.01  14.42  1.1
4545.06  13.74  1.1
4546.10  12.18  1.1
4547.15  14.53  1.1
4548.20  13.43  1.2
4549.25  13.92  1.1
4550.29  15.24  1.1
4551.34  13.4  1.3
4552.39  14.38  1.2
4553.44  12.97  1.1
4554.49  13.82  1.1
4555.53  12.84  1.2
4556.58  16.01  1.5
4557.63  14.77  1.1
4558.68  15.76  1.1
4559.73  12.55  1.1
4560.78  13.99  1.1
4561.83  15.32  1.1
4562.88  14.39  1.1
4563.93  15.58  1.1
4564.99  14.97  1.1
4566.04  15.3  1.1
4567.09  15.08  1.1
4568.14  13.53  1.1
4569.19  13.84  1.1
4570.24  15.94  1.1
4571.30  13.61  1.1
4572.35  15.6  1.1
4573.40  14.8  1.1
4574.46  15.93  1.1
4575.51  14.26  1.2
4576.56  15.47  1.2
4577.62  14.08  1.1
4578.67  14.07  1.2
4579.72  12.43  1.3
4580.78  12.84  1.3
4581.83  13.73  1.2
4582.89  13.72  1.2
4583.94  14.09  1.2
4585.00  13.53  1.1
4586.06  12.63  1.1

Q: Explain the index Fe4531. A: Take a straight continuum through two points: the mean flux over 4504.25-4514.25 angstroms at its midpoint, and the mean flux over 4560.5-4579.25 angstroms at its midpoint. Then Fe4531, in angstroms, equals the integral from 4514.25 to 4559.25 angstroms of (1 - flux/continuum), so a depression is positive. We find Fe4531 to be 2.3 angstroms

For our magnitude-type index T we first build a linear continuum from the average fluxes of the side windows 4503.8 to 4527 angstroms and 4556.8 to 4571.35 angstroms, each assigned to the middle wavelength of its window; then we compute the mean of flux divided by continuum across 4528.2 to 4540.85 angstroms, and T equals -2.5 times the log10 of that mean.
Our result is 0.12 mag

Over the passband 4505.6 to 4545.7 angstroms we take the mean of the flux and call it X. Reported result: 14.1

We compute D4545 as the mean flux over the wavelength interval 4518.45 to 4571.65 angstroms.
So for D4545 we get 14.1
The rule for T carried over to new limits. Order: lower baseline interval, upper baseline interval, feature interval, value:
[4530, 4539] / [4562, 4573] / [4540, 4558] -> -0.02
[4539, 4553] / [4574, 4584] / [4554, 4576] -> -0.05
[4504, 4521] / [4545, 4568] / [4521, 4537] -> 0.06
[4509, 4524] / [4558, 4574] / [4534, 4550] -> 0.07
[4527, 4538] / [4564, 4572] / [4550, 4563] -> -0.01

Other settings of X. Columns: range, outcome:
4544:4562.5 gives 14.1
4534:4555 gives 13.8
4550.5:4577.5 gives 14.6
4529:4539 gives 13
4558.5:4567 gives 14.7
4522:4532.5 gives 14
